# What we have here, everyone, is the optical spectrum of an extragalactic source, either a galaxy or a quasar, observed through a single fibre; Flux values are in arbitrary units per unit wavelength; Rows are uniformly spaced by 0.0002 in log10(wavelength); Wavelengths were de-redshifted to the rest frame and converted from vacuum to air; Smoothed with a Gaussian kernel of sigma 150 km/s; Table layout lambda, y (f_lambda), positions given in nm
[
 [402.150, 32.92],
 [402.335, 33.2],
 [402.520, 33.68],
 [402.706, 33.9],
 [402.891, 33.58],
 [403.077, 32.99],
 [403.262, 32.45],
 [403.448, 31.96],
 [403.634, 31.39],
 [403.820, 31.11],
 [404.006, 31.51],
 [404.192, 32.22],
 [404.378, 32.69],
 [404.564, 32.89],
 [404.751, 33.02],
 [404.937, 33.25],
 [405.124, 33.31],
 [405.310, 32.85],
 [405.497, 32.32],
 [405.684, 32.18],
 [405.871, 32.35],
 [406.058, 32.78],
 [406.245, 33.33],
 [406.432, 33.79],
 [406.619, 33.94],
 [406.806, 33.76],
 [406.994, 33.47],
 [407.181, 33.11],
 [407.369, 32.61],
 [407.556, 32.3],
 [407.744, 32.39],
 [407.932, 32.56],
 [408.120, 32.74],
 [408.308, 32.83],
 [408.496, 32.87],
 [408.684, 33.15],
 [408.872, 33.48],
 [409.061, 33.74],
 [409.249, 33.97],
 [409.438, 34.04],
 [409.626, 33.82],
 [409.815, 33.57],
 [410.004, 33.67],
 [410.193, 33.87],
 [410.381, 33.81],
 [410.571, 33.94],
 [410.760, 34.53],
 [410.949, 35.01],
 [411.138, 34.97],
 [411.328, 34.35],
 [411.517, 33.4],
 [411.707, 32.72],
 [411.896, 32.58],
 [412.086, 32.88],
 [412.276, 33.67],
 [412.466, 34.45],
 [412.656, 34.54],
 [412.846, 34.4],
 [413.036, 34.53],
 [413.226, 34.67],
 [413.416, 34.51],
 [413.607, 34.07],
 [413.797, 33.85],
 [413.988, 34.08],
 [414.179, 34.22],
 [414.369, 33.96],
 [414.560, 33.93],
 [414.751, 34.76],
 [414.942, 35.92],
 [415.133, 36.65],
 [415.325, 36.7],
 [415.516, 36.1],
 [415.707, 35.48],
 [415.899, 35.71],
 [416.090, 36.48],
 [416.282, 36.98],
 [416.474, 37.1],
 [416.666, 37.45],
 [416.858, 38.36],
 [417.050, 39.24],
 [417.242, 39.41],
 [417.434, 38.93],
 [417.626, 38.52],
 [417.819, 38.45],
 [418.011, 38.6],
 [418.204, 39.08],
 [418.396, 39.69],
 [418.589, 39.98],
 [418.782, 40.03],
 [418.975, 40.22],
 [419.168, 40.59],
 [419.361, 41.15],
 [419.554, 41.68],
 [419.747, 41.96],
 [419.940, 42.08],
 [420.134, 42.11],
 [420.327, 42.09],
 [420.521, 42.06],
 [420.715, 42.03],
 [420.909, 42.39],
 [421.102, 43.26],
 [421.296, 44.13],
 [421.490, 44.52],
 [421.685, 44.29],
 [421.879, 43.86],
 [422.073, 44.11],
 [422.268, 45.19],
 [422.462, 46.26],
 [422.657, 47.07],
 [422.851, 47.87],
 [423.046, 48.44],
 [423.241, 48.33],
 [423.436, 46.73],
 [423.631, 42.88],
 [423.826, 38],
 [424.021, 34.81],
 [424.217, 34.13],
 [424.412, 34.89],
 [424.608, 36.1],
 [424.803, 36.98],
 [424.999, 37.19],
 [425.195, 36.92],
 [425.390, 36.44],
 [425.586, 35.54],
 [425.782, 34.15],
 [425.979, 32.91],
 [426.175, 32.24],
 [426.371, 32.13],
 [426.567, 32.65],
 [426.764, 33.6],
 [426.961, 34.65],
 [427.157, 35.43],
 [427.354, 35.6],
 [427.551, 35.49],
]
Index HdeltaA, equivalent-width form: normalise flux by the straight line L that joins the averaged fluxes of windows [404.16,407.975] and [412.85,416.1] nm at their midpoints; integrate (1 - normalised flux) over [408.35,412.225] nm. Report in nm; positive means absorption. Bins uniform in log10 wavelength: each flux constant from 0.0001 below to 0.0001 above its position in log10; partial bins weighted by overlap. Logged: 0.03 nm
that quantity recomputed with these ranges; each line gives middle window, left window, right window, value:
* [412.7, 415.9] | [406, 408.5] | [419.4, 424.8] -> 0.227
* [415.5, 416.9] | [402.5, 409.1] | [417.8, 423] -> 0.108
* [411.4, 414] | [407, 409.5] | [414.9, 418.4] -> 0.116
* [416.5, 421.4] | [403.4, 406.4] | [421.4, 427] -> -0.385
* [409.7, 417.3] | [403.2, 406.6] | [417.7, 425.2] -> 0.460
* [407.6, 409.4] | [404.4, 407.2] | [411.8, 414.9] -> 0.019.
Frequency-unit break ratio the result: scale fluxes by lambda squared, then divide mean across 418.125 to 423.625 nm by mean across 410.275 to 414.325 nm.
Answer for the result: 1.3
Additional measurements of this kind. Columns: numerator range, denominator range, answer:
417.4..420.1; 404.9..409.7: 1.28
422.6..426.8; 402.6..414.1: 1.24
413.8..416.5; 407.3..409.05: 1.12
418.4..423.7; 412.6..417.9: 1.24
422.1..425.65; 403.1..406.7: 1.37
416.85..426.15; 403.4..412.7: 1.31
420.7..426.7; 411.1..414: 1.25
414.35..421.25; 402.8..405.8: 1.28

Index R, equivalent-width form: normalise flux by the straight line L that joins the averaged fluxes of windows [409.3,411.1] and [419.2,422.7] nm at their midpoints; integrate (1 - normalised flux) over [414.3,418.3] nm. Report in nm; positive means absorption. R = 0.23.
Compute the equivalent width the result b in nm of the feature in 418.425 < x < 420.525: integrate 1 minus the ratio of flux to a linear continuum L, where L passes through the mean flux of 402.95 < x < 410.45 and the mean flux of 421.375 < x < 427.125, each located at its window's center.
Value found -0.20 nm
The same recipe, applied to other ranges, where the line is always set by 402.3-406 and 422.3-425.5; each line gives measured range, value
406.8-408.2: 0.05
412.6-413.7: 0.06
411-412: 0.06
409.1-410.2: 0.04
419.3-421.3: -0.14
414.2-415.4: 0.06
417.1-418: -0.01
